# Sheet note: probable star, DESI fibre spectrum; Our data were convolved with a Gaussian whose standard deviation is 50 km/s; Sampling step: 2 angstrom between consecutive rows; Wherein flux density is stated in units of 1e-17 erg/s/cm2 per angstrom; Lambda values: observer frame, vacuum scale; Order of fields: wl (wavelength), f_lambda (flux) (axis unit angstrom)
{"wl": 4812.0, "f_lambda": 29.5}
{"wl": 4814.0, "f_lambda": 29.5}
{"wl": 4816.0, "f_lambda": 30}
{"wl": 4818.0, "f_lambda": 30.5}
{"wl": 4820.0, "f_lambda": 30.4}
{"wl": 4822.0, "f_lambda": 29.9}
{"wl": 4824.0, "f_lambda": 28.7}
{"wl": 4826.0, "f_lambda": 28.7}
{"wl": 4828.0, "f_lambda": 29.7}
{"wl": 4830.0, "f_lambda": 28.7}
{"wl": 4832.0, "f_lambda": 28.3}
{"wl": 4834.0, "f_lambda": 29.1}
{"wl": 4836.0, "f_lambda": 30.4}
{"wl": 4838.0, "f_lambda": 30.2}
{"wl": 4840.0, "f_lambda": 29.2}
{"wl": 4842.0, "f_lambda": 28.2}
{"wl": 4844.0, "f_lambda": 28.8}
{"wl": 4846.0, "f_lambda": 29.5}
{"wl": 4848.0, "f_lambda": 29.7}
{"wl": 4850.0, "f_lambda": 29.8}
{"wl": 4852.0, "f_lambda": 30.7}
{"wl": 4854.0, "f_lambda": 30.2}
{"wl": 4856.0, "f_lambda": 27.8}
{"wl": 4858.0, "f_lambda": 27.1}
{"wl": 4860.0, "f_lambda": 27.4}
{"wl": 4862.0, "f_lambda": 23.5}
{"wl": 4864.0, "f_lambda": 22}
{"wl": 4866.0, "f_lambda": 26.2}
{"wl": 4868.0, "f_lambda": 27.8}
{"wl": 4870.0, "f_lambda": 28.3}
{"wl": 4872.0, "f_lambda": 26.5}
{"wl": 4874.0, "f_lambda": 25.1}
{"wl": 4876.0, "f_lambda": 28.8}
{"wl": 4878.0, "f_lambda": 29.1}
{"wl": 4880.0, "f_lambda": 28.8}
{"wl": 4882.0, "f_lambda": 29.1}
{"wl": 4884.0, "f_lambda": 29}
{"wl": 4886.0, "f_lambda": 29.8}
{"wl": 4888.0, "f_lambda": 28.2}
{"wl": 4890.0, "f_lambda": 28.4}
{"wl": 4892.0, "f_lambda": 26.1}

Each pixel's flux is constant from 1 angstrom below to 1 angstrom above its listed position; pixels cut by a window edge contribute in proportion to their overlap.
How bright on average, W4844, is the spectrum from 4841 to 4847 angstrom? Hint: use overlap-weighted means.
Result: 28.8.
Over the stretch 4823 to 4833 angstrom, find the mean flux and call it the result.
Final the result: 28.8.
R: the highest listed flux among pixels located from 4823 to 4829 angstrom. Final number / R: 29.7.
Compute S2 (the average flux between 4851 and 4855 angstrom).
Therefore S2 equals 30.4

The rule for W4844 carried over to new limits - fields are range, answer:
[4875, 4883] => 29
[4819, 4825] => 29.7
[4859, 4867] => 24.8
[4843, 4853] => 29.7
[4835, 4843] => 29.5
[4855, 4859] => 27.5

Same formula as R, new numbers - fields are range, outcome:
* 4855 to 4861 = 27.8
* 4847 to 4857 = 30.7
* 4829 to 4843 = 30.4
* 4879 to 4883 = 29.1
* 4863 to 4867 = 26.2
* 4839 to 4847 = 29.5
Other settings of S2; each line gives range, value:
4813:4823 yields 30.1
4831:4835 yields 28.7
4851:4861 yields 28.6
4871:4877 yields 26.8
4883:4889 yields 29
